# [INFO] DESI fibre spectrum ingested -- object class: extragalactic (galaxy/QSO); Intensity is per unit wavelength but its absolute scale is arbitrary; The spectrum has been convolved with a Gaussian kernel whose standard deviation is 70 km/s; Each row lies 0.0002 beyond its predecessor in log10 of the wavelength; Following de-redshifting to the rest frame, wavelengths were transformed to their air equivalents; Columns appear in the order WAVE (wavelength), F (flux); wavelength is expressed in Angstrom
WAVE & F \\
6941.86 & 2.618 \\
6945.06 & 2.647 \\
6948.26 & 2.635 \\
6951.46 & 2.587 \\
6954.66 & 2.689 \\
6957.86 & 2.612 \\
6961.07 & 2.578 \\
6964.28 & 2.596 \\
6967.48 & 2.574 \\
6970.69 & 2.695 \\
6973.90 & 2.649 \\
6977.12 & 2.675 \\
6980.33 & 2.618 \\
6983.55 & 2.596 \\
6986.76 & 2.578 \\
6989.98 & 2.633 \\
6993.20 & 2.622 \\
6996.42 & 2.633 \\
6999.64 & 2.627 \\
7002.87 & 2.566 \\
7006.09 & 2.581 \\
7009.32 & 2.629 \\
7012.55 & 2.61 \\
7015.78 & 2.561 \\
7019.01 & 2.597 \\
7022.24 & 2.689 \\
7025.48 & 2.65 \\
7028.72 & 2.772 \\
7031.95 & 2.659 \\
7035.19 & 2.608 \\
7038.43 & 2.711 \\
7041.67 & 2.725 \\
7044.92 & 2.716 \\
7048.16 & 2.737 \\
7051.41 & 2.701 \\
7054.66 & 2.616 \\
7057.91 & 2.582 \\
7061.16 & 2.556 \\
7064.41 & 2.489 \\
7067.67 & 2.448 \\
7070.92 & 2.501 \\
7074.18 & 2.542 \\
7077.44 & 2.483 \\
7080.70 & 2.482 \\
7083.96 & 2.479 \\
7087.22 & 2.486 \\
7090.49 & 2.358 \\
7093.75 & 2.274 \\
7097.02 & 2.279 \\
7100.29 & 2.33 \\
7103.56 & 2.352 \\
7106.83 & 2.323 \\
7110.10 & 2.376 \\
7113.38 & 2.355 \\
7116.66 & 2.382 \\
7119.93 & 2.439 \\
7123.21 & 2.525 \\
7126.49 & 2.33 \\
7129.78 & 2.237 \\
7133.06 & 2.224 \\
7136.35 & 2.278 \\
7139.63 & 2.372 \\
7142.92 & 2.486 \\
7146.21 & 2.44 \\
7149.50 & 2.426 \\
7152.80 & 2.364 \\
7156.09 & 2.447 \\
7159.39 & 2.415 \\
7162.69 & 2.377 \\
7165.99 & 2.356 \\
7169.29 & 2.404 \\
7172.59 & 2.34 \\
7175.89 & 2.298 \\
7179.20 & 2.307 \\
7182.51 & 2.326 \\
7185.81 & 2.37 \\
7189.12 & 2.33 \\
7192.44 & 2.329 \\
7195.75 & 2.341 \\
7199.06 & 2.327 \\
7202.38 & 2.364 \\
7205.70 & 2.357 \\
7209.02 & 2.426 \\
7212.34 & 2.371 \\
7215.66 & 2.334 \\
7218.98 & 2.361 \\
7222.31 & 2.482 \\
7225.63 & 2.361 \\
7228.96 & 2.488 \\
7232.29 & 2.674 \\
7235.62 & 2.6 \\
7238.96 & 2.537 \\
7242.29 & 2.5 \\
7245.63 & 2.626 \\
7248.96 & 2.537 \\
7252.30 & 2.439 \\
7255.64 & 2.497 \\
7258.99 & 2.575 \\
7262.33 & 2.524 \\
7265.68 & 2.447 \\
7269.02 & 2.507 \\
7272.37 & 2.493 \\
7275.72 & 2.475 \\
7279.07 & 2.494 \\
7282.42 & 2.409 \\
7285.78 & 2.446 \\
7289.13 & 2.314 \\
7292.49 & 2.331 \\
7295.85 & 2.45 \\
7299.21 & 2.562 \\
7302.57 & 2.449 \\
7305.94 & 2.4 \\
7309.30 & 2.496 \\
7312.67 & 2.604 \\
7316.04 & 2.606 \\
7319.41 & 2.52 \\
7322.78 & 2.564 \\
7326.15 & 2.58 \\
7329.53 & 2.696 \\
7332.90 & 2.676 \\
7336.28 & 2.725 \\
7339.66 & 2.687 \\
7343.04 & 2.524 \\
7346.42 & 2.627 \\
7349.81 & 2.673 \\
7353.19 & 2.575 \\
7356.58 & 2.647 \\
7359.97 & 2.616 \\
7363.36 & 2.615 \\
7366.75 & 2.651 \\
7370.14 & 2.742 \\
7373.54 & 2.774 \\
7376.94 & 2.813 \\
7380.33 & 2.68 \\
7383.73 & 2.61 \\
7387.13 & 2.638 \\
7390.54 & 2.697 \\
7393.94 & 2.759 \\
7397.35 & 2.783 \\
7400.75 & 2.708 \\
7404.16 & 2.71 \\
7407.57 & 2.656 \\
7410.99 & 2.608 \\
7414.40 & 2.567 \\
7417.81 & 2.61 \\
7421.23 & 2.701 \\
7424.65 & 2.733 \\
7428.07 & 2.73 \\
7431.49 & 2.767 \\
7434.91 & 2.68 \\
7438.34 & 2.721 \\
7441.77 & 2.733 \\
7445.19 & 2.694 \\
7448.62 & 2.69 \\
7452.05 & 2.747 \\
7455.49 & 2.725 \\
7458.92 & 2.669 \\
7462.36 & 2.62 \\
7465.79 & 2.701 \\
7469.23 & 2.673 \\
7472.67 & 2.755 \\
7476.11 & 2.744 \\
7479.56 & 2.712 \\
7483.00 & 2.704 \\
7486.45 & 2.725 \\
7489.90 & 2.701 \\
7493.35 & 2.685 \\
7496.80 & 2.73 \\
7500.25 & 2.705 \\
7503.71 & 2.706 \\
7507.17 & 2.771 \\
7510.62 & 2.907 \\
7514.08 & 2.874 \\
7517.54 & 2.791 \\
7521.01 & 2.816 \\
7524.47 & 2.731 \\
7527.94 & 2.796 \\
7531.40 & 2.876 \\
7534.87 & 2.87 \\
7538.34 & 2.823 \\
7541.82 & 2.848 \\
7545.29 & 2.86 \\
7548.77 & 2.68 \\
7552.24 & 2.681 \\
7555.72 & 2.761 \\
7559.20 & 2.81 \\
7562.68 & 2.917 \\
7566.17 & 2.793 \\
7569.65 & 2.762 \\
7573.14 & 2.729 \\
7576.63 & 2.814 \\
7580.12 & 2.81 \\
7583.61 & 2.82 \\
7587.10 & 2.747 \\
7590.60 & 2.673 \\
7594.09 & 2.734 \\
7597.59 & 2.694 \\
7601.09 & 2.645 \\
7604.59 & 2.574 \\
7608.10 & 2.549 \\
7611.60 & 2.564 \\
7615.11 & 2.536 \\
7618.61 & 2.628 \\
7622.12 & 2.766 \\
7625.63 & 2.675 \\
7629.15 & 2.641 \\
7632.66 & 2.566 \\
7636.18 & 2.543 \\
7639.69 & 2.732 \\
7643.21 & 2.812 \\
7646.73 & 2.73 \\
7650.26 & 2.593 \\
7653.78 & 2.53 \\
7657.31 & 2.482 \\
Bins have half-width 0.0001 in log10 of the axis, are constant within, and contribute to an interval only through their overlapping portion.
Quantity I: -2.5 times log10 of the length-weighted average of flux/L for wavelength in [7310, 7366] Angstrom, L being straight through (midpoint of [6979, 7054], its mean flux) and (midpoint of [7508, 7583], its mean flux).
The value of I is 0.05 mag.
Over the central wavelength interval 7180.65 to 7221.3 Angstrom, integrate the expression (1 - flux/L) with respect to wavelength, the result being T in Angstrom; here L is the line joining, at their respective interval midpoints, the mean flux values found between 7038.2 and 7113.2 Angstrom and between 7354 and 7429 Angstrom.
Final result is 3.39 Angstrom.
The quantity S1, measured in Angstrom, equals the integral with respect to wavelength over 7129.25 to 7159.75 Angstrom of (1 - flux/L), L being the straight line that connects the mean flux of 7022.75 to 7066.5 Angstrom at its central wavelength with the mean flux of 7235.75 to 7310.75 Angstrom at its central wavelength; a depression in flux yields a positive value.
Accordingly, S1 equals 2.43 Angstrom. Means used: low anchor 2.65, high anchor 2.48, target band 2.37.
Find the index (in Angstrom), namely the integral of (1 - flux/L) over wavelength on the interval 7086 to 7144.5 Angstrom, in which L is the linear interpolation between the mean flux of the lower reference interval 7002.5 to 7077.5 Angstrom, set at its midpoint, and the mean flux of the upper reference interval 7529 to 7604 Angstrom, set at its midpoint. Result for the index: 6.3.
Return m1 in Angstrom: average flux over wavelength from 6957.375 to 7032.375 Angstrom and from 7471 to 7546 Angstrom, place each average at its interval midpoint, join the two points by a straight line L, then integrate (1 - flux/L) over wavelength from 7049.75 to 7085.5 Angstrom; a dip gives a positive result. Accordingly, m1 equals 1.5 Angstrom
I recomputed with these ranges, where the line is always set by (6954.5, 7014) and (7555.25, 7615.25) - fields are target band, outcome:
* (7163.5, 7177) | 0.13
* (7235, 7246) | 0.05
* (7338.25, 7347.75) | 0.03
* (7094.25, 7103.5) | 0.14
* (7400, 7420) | 0.02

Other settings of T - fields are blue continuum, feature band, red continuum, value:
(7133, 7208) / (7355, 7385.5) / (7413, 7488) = -0.9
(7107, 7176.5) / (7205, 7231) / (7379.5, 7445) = 0.6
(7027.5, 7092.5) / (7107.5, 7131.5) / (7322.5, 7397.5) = 2.1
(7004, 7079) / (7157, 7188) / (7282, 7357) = 2.7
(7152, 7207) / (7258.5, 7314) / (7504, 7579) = 0.5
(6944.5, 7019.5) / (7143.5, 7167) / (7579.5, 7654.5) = 2.0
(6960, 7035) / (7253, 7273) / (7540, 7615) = 1.3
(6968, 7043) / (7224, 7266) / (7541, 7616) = 2.3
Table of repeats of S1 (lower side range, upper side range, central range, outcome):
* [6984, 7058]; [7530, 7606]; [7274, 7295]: 2.3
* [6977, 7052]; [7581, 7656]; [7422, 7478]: -1.2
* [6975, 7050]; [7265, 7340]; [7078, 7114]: 3.2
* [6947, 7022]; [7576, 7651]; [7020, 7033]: -0.3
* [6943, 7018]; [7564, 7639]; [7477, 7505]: -0.4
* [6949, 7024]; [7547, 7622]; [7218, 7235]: 1.1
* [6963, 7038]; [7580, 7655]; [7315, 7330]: 0.3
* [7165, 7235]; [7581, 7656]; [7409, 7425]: -0.7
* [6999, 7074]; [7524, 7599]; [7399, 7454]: 1.0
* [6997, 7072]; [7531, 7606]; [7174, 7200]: 3.3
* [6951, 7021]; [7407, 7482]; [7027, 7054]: -0.8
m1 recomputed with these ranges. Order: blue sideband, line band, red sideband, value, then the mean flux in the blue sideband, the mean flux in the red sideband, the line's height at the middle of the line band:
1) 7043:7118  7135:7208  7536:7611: 4.5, 2.47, 2.75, 2.52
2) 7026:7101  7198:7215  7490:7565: 1.7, 2.55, 2.79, 2.62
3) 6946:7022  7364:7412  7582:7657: -1.1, 2.62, 2.65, 2.64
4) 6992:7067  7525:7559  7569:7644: -1.6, 2.63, 2.68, 2.67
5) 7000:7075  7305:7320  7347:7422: 0.7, 2.62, 2.67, 2.66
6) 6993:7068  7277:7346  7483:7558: 4.7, 2.63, 2.78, 2.71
